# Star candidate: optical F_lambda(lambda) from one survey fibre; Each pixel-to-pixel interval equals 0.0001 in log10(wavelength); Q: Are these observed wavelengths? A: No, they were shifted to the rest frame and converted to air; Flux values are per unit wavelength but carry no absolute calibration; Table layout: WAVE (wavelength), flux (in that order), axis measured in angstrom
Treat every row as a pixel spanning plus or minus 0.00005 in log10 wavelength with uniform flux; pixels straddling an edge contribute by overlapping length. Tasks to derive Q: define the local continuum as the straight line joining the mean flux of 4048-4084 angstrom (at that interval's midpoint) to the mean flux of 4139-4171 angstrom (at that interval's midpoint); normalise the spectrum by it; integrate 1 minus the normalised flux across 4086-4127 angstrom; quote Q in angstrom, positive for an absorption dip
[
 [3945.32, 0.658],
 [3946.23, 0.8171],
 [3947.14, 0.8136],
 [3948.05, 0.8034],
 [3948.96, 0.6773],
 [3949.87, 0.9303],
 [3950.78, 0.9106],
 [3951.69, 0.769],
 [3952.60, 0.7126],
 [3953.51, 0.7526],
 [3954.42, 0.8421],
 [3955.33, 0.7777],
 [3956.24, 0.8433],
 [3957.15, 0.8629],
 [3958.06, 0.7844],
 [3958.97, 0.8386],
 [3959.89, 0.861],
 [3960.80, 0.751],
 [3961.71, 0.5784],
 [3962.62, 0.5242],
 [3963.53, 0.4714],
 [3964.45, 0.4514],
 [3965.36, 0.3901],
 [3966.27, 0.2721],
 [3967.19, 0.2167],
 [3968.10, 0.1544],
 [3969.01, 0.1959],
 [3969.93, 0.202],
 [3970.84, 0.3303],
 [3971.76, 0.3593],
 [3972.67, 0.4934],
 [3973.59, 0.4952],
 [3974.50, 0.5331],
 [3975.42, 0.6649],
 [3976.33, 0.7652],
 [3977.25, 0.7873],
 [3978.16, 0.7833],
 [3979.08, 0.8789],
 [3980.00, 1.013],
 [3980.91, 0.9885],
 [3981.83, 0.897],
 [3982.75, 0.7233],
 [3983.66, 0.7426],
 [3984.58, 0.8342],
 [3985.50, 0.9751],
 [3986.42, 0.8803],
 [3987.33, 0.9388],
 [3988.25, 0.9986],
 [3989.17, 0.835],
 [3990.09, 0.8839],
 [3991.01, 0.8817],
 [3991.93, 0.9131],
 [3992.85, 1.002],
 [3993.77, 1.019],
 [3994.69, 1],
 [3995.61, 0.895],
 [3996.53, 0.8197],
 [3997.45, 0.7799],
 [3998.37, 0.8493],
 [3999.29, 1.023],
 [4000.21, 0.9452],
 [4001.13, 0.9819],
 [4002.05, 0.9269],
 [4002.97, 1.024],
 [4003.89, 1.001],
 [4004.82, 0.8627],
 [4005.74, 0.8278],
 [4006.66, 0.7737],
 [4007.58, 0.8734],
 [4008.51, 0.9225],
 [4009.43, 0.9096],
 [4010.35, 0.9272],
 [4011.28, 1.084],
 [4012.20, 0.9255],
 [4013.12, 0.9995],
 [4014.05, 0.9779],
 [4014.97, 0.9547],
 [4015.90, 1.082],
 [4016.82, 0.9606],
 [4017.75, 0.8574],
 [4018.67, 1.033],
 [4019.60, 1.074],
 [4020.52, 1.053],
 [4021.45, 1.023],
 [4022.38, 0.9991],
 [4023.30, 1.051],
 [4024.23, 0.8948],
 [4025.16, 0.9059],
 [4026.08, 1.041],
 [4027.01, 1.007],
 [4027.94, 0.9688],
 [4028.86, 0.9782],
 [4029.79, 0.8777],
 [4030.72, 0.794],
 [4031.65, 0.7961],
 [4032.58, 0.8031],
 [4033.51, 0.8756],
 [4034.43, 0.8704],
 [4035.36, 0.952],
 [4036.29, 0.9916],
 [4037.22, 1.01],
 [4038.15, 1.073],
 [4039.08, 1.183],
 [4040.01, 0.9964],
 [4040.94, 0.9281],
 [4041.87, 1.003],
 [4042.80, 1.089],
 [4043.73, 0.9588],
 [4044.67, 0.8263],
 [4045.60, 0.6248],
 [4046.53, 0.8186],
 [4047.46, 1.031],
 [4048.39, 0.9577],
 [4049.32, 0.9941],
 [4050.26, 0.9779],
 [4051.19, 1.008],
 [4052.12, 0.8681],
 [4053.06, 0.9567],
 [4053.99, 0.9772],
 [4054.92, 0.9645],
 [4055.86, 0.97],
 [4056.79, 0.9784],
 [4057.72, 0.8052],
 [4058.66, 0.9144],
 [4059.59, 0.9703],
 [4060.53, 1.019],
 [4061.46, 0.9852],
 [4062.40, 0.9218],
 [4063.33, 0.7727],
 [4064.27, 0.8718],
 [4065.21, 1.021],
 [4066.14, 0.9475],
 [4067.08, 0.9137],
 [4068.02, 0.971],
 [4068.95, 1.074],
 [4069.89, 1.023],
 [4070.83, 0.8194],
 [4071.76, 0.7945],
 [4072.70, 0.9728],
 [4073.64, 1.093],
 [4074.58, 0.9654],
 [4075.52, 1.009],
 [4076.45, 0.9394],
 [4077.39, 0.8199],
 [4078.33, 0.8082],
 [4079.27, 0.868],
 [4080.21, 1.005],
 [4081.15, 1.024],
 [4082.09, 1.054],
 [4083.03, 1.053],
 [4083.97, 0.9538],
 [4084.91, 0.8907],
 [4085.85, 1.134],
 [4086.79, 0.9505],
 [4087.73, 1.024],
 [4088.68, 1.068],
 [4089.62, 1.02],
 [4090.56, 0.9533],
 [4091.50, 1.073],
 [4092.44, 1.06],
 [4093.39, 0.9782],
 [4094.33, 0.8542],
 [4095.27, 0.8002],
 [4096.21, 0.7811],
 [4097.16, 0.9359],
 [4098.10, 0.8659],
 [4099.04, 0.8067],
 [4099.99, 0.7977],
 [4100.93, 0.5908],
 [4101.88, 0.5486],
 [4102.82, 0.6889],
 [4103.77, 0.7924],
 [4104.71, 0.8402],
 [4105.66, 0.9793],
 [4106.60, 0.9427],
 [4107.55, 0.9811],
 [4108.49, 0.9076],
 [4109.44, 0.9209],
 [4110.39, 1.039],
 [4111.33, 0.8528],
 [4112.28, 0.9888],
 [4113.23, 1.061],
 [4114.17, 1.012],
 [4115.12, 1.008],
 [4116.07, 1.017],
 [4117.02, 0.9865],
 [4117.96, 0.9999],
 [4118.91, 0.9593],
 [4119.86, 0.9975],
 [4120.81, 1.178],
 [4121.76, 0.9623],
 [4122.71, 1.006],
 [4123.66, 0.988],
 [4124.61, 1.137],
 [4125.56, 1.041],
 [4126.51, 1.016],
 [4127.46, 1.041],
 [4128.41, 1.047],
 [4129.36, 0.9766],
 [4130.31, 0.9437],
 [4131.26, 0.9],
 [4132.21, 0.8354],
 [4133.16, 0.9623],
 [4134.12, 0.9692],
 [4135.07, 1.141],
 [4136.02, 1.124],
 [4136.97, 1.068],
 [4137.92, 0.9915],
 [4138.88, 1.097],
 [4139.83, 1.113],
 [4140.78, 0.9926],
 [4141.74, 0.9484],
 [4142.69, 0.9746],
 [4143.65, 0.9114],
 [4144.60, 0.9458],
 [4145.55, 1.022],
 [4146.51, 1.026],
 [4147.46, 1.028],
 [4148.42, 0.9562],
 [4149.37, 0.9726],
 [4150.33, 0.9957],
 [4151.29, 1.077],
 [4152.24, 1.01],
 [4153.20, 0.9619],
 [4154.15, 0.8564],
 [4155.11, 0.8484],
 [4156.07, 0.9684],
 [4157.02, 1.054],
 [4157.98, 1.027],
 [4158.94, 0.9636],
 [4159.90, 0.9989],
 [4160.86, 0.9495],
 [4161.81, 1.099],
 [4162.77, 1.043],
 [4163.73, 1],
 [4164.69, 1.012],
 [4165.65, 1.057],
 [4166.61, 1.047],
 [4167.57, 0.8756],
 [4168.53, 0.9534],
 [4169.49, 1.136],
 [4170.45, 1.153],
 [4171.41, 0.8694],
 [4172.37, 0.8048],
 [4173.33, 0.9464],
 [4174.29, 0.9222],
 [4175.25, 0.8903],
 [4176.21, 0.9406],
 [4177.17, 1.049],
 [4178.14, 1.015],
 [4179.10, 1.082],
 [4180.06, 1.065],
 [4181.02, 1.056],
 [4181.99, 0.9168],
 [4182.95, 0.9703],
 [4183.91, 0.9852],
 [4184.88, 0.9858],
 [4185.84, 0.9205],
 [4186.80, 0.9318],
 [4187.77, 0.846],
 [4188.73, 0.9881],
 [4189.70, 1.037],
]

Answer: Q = 1.32 angstrom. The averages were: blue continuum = 0.95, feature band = 0.941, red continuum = 1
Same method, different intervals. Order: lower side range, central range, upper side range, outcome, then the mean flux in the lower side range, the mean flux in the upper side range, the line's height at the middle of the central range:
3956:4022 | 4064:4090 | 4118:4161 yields -1.48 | 0.798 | 1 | 0.916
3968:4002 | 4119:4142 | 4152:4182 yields -1.80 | 0.778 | 0.987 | 0.945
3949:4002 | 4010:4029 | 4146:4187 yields -4.67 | 0.738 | 0.987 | 0.796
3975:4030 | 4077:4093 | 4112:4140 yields 0.02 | 0.926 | 1.02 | 0.987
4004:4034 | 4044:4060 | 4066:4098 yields 0.51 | 0.942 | 0.959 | 0.951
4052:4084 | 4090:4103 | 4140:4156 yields 1.54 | 0.947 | 0.973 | 0.956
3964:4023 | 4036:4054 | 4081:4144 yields -1.76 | 0.812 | 0.963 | 0.878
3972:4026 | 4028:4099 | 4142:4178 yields -0.98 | 0.898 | 0.982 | 0.932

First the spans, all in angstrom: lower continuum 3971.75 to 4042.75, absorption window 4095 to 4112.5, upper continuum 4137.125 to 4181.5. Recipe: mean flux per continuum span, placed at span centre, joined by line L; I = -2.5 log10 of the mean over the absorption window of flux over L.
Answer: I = 0.144 mag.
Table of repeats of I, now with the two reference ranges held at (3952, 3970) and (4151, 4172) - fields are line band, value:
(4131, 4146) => -0.06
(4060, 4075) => -0.18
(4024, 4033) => -0.25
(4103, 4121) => -0.08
